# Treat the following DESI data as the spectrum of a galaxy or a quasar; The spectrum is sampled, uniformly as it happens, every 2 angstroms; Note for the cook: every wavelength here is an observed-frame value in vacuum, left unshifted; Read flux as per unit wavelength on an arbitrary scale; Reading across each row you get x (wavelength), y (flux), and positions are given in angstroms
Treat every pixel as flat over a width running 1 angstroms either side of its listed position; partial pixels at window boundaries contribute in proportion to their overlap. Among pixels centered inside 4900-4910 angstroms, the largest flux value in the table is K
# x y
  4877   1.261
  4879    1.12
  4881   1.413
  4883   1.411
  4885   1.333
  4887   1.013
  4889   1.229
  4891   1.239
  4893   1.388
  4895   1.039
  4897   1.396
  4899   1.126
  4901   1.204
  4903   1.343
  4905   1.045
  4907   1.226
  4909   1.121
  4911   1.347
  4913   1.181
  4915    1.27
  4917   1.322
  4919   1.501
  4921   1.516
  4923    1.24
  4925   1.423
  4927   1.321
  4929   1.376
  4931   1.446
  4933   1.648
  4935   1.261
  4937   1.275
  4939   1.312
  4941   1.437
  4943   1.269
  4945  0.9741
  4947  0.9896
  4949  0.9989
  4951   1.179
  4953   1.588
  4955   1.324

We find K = 1.343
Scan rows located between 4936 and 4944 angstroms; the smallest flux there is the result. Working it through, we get 1.269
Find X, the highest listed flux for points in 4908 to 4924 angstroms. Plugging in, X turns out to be 1.516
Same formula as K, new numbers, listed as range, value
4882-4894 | 1.411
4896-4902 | 1.396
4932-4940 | 1.648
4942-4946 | 1.269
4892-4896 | 1.388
